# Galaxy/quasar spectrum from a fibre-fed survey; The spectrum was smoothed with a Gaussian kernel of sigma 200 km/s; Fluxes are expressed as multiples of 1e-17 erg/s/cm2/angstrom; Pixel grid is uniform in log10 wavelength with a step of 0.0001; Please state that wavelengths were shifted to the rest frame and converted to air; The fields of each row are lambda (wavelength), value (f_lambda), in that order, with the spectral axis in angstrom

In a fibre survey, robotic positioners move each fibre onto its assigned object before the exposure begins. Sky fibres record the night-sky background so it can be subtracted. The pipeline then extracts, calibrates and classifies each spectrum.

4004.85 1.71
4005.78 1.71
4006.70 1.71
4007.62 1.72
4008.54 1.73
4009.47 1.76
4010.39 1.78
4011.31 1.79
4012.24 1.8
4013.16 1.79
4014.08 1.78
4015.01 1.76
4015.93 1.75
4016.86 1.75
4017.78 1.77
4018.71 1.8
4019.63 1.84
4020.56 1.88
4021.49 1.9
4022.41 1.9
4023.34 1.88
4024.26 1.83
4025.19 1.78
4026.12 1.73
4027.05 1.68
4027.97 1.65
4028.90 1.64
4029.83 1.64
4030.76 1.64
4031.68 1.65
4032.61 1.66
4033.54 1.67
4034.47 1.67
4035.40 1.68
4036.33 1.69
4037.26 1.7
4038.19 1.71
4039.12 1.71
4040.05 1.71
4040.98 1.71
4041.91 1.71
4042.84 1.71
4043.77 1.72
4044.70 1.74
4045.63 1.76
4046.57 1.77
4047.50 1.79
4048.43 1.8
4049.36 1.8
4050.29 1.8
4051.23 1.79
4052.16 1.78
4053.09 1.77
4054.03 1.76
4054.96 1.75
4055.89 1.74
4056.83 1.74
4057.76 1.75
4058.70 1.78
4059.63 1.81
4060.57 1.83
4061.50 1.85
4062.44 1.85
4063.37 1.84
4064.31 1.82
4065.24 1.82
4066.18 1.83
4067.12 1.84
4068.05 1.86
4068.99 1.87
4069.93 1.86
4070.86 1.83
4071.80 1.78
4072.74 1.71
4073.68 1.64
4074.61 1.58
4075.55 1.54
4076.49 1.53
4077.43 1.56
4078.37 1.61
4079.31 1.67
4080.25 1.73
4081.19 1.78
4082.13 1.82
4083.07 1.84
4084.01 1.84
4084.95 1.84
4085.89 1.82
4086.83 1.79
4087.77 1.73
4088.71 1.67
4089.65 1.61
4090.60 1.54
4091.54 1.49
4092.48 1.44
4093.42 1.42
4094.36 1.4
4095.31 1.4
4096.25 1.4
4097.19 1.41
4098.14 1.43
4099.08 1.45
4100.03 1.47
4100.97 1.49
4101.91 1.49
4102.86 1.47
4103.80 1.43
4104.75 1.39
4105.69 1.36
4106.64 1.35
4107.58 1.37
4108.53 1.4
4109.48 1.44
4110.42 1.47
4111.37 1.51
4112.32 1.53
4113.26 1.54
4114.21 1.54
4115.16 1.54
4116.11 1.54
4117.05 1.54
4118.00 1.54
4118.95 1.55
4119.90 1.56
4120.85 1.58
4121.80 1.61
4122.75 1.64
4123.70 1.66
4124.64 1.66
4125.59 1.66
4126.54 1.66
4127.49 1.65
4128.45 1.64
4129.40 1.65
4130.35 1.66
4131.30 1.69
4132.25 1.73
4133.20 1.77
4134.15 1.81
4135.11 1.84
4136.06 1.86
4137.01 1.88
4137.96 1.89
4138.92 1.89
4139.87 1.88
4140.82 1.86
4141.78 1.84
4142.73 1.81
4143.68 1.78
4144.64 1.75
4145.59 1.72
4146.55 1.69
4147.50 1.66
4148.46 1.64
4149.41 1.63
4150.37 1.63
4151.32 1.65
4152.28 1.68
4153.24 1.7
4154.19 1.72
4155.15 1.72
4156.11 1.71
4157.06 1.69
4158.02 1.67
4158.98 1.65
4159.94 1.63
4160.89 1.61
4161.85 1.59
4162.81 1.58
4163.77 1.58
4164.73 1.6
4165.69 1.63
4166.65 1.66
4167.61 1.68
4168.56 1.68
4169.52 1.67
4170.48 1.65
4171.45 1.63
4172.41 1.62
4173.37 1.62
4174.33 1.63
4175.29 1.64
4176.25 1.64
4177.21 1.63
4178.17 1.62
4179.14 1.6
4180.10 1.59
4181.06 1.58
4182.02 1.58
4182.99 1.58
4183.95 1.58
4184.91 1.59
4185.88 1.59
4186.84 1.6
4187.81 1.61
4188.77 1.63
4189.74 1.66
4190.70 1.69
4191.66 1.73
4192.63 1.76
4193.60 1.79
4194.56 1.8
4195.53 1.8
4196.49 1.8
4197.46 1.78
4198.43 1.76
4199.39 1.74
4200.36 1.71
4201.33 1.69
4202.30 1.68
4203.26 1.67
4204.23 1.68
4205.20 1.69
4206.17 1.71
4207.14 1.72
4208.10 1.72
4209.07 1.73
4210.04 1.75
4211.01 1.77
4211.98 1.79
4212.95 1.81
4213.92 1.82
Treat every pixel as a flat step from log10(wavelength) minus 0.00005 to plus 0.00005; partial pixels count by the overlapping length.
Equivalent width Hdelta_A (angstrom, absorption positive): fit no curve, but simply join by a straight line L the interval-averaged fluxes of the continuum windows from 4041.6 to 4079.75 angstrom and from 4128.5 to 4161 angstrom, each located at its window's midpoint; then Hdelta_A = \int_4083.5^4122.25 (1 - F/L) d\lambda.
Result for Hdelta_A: 4.97 angstrom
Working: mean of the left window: 1.76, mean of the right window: 1.74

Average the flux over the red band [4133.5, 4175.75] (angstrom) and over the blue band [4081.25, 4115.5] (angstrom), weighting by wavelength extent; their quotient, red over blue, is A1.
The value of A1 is 1.1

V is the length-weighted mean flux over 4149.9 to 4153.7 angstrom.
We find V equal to 1.66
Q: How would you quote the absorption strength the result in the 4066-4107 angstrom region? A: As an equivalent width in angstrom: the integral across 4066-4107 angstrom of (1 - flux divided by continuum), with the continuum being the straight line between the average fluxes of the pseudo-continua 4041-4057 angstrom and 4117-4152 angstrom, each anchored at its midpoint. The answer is 3.0 angstrom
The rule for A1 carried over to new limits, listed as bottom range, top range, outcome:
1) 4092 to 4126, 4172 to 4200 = 1.12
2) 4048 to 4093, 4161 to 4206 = 0.95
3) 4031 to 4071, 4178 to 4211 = 0.95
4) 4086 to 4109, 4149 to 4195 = 1.11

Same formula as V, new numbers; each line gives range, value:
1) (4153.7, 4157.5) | 1.71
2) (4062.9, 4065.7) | 1.83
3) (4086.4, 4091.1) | 1.66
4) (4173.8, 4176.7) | 1.64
